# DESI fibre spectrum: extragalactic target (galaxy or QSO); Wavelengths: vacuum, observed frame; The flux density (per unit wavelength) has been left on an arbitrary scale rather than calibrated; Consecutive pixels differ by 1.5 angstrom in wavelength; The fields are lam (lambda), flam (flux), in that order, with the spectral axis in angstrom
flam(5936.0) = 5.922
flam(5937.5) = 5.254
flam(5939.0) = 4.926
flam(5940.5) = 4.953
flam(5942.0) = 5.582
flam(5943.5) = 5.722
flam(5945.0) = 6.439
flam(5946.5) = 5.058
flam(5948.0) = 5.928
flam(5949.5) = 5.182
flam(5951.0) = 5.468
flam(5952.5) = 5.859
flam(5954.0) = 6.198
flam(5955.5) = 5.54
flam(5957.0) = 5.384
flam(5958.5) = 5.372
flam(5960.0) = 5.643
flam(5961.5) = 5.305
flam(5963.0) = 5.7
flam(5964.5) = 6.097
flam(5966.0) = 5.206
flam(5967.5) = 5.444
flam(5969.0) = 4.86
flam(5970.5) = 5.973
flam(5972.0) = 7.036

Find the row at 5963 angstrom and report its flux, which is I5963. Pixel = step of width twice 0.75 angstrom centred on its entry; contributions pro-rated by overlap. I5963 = 5.7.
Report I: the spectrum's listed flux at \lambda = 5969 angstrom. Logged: 4.86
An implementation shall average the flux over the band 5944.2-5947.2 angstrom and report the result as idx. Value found 5.76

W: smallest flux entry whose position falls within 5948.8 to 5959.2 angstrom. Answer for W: 5.182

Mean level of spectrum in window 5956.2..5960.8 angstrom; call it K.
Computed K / 5.47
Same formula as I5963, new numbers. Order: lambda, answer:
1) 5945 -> 6.439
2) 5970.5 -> 5.973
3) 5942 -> 5.582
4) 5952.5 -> 5.859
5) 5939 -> 4.926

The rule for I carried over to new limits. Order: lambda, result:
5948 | 5.928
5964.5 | 6.097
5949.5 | 5.182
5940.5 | 4.953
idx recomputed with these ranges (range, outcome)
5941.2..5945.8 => 5.89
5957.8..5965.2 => 5.62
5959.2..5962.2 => 5.48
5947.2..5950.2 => 5.55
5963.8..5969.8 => 5.4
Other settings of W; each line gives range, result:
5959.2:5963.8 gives 5.305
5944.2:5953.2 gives 5.058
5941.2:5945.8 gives 5.582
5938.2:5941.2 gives 4.926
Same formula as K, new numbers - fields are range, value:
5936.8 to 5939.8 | 5.08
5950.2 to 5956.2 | 5.76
